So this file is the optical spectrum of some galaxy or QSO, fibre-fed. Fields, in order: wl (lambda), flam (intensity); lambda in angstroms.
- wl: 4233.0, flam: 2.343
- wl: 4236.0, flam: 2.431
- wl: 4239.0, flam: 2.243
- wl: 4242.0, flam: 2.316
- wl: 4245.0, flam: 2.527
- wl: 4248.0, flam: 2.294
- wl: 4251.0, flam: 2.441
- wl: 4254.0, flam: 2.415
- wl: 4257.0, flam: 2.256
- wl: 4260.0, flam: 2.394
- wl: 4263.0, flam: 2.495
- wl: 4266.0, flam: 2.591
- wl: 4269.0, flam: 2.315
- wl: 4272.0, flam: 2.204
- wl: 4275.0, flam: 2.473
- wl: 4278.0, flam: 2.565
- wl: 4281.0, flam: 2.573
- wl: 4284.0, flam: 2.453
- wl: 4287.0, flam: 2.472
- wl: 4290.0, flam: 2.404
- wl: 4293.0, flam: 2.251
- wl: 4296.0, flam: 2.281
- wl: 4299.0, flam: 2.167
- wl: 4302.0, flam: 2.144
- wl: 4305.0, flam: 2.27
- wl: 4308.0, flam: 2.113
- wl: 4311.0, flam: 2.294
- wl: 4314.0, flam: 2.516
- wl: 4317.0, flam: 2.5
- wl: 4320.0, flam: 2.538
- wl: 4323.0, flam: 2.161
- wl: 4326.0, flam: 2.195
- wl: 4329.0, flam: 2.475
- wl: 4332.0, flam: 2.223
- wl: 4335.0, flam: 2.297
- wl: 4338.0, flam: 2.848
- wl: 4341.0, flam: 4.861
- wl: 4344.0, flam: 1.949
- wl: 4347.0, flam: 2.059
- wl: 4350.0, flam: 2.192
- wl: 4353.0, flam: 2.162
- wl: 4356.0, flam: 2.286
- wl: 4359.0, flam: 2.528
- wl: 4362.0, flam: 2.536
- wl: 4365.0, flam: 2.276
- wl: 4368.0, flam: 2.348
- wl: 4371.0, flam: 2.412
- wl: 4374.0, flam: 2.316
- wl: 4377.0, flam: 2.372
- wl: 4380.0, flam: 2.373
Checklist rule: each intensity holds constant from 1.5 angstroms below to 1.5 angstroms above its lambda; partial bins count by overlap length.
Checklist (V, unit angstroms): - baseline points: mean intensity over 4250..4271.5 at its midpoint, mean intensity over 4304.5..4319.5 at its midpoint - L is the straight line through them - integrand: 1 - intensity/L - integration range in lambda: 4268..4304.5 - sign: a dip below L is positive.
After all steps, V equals 0.4 angstroms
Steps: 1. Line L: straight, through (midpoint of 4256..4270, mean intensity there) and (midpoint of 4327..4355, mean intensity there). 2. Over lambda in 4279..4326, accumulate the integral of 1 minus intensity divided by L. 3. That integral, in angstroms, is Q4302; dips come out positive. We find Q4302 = 2.7 angstroms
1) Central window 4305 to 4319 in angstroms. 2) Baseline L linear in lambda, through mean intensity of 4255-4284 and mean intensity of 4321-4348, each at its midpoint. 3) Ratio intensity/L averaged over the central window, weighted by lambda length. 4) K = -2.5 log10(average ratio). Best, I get 0.08 mag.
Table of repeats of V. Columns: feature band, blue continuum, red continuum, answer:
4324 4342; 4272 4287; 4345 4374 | -2.9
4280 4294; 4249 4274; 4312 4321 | 0.1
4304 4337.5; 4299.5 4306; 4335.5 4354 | 0.8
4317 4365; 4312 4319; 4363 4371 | -1.2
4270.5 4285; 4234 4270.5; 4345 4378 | -0.5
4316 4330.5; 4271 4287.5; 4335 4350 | 1.7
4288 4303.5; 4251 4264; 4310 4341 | 1.3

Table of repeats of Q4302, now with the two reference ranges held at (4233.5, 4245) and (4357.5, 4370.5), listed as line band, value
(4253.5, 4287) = -0.8 angstroms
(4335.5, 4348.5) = -2.5 angstroms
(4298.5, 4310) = 1.0 angstroms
